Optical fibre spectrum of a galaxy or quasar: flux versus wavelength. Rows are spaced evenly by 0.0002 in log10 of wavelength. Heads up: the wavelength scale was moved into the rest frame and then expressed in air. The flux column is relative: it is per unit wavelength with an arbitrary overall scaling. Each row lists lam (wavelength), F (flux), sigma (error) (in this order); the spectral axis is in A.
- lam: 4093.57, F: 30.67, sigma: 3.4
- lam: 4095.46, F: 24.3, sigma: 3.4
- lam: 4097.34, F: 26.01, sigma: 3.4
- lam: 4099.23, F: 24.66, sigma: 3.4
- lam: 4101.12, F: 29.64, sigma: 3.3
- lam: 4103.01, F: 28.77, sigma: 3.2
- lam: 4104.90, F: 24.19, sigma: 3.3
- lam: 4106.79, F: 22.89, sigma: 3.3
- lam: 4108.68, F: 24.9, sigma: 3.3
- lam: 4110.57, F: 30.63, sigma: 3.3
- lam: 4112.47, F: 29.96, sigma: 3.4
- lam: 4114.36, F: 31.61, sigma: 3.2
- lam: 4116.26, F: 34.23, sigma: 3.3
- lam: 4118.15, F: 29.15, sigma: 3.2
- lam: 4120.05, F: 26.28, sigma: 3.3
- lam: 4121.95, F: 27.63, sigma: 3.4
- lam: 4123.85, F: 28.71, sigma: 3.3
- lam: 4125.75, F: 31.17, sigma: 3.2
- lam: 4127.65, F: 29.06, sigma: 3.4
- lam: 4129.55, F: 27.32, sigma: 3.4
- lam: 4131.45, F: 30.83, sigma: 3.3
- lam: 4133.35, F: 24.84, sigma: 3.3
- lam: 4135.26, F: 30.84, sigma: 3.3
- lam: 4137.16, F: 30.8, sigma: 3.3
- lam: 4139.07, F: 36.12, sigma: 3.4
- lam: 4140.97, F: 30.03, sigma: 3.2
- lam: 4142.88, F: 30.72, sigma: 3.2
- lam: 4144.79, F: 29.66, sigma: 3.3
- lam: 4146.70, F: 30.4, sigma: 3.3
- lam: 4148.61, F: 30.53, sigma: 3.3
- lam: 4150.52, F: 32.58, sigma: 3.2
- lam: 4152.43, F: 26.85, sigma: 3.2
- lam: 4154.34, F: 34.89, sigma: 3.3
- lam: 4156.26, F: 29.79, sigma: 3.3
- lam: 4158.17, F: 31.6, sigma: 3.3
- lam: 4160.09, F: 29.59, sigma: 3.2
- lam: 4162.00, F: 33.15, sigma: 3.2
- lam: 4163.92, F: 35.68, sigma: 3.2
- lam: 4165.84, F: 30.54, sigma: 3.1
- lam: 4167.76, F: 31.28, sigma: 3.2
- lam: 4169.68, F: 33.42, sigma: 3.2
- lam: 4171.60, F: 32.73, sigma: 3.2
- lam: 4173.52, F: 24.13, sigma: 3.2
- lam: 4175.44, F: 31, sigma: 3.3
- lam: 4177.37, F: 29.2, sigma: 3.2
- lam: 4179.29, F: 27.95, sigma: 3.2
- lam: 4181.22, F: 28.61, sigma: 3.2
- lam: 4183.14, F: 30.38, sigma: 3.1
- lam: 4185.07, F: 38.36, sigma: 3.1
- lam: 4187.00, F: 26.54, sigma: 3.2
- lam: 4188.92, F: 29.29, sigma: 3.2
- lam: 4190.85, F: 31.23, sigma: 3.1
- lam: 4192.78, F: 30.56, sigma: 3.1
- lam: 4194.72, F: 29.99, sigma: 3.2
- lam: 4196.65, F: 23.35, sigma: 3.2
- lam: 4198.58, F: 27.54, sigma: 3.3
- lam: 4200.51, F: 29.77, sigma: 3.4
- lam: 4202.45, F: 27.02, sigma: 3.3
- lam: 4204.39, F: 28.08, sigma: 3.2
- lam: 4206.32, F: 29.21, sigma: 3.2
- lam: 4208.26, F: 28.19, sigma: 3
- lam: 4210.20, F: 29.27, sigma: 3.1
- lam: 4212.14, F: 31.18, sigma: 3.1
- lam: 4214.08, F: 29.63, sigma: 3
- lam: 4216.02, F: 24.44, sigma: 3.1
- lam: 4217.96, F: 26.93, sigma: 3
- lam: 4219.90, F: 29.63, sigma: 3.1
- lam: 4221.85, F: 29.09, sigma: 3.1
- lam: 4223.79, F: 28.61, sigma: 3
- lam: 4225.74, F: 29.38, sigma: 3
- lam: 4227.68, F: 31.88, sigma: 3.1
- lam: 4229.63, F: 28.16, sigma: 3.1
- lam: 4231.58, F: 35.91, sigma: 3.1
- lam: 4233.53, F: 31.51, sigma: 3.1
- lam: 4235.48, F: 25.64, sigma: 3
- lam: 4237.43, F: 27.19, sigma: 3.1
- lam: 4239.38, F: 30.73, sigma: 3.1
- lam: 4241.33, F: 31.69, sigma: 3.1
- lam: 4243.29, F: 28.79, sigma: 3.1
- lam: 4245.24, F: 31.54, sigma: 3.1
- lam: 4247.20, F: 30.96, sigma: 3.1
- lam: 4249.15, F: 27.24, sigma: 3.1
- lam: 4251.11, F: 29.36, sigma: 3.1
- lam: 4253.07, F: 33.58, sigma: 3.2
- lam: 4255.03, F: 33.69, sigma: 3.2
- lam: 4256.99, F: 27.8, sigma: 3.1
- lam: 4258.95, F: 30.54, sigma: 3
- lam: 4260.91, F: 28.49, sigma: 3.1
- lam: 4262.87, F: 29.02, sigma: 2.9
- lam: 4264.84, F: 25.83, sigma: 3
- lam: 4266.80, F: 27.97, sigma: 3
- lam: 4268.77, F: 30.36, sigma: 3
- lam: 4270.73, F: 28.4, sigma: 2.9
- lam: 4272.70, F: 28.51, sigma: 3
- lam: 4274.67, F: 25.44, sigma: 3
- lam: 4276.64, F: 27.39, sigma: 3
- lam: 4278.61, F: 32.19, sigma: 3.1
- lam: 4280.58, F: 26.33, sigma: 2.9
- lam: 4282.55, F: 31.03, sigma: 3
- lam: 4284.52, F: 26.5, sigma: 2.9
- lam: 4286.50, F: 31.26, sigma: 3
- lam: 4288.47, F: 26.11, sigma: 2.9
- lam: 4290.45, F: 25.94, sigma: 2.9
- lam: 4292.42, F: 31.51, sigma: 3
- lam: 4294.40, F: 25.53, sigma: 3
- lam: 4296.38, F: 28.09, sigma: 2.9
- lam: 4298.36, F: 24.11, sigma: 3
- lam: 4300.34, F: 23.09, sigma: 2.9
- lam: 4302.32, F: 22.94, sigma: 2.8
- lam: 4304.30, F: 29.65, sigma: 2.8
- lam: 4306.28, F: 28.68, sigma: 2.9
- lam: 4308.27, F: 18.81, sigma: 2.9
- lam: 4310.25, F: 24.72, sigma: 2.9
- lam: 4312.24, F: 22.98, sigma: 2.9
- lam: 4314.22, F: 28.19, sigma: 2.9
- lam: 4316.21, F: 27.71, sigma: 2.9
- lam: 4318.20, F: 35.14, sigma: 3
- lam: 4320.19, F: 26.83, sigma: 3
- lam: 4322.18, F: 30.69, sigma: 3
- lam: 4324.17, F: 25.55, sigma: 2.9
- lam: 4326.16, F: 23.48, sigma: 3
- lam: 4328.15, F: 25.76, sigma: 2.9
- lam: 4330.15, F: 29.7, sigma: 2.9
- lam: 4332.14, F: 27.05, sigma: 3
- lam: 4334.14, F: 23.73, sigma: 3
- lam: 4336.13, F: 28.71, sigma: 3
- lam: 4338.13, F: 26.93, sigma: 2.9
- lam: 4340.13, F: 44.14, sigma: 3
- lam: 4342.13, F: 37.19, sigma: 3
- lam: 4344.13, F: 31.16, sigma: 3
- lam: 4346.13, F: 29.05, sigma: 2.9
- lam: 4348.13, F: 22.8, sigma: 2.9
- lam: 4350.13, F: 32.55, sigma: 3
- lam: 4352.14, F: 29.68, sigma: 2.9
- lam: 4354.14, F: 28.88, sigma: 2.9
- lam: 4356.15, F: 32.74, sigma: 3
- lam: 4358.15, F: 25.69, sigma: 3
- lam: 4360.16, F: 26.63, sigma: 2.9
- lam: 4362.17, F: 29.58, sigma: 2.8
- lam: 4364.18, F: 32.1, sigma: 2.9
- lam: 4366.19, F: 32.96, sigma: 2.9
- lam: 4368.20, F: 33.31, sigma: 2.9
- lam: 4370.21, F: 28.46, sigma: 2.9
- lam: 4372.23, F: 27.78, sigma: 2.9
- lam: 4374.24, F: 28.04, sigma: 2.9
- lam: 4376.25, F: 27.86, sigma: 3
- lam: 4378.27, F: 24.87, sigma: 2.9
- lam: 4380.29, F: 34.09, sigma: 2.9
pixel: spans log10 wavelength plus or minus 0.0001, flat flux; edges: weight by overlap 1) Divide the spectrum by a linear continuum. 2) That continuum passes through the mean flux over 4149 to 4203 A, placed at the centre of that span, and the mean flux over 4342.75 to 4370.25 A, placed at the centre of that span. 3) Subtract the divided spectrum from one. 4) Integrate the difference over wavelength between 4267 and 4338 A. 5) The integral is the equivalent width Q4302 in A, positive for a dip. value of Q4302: 6.5 A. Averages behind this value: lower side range 30.3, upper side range 29.8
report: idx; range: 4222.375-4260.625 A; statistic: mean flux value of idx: 30.2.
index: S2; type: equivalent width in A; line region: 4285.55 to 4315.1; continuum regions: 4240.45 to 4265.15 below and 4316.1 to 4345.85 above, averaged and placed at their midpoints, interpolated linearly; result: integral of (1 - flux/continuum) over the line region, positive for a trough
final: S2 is 3.7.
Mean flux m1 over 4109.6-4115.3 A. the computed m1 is 30.7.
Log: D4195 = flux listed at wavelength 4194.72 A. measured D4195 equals 29.99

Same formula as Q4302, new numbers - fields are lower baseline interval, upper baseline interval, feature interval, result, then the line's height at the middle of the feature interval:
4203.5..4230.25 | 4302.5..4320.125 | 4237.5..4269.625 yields -1.97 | 28.1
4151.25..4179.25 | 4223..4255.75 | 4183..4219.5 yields 1.97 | 30.6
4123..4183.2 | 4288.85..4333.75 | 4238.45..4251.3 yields -0.85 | 28.2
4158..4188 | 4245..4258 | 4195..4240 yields 2.75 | 30.7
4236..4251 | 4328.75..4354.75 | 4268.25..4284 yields 0.61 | 29.8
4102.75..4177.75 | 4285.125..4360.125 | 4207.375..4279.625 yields -1.26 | 28.9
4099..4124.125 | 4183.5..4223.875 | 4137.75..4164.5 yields -2.78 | 28.5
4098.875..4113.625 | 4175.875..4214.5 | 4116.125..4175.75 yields -4.98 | 28.1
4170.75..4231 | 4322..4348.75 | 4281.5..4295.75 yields 0.40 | 29.1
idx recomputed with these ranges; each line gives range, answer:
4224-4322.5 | 28.5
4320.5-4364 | 29.2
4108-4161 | 30.1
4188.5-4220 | 28.5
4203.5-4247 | 29.4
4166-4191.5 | 30.3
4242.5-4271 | 29.6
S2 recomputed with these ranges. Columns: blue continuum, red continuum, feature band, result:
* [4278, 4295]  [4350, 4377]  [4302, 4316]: 1.7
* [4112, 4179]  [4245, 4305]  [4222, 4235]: -0.7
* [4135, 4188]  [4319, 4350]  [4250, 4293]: 1.1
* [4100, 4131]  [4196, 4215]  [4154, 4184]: -2.5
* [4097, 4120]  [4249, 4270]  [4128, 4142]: -0.9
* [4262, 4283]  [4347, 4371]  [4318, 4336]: 1.2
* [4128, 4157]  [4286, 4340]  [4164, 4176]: -0.4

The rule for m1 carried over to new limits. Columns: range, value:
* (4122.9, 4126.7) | 29.9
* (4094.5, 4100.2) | 25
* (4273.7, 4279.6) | 28.3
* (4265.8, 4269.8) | 29.2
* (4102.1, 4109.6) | 25.2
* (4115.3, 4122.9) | 29.3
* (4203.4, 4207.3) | 28.6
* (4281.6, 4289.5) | 28.7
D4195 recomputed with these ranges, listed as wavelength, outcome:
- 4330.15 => 29.7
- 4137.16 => 30.8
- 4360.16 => 26.63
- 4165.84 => 30.54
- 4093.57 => 30.67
